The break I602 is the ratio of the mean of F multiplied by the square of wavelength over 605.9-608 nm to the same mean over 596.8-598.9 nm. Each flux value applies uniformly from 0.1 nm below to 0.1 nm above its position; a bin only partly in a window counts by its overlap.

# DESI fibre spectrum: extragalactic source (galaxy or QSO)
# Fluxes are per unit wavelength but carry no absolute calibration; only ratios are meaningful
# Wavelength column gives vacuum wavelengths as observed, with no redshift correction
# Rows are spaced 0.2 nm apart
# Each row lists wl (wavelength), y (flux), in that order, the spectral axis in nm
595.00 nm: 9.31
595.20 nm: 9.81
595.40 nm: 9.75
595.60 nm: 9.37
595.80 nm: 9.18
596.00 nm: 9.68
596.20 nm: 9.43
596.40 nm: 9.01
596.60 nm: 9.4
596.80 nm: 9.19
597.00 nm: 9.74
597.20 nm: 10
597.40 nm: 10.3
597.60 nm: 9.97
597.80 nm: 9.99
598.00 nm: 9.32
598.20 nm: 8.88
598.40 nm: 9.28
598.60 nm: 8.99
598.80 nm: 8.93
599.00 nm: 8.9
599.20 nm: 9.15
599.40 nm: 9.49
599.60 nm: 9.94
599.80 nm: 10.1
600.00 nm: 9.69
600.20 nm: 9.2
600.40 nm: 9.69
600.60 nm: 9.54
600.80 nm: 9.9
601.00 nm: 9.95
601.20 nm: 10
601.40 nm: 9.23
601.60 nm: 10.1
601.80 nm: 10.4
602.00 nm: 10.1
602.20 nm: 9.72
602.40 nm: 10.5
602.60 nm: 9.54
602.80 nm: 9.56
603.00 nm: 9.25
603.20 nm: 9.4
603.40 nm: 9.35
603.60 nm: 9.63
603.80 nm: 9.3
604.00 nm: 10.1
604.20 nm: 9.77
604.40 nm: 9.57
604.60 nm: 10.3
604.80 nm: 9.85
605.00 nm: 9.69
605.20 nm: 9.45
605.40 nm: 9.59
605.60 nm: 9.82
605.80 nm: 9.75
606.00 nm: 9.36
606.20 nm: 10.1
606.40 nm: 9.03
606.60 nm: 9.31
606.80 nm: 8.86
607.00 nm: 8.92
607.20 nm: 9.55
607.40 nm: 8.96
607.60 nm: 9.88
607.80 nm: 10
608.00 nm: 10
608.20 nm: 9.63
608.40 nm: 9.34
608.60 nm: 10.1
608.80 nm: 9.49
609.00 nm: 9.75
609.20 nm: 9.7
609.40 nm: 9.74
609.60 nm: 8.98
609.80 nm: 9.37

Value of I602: 1.0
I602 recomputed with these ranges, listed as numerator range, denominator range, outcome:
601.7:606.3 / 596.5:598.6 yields 1.04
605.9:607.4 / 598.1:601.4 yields 1.00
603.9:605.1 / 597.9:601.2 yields 1.06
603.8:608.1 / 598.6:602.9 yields 1.01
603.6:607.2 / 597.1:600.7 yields 1.03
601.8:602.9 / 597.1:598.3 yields 1.04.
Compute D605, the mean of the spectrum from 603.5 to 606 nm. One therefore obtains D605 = 9.72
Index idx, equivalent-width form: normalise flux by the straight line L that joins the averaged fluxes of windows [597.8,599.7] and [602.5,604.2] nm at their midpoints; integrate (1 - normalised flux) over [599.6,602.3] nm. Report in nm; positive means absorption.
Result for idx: -0.13 nm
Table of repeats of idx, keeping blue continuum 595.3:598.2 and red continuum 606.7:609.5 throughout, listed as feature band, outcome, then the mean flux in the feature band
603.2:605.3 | -0.03 nm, 9.69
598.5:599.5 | 0.05 nm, 9.09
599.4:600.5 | -0.02 nm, 9.7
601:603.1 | -0.06 nm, 9.85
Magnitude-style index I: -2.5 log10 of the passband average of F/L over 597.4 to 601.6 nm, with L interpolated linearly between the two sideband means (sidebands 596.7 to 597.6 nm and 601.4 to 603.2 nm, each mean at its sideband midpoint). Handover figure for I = 0.03 mag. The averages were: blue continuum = 9.83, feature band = 9.54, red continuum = 9.83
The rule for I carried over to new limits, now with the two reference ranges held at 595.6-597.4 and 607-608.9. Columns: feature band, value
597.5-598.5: 0.00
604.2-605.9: -0.02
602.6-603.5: 0.02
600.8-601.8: -0.04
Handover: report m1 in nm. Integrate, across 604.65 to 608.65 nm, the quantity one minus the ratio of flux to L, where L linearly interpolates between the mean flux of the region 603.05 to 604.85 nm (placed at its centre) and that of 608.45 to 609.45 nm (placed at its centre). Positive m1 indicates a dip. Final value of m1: 0.06 nm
